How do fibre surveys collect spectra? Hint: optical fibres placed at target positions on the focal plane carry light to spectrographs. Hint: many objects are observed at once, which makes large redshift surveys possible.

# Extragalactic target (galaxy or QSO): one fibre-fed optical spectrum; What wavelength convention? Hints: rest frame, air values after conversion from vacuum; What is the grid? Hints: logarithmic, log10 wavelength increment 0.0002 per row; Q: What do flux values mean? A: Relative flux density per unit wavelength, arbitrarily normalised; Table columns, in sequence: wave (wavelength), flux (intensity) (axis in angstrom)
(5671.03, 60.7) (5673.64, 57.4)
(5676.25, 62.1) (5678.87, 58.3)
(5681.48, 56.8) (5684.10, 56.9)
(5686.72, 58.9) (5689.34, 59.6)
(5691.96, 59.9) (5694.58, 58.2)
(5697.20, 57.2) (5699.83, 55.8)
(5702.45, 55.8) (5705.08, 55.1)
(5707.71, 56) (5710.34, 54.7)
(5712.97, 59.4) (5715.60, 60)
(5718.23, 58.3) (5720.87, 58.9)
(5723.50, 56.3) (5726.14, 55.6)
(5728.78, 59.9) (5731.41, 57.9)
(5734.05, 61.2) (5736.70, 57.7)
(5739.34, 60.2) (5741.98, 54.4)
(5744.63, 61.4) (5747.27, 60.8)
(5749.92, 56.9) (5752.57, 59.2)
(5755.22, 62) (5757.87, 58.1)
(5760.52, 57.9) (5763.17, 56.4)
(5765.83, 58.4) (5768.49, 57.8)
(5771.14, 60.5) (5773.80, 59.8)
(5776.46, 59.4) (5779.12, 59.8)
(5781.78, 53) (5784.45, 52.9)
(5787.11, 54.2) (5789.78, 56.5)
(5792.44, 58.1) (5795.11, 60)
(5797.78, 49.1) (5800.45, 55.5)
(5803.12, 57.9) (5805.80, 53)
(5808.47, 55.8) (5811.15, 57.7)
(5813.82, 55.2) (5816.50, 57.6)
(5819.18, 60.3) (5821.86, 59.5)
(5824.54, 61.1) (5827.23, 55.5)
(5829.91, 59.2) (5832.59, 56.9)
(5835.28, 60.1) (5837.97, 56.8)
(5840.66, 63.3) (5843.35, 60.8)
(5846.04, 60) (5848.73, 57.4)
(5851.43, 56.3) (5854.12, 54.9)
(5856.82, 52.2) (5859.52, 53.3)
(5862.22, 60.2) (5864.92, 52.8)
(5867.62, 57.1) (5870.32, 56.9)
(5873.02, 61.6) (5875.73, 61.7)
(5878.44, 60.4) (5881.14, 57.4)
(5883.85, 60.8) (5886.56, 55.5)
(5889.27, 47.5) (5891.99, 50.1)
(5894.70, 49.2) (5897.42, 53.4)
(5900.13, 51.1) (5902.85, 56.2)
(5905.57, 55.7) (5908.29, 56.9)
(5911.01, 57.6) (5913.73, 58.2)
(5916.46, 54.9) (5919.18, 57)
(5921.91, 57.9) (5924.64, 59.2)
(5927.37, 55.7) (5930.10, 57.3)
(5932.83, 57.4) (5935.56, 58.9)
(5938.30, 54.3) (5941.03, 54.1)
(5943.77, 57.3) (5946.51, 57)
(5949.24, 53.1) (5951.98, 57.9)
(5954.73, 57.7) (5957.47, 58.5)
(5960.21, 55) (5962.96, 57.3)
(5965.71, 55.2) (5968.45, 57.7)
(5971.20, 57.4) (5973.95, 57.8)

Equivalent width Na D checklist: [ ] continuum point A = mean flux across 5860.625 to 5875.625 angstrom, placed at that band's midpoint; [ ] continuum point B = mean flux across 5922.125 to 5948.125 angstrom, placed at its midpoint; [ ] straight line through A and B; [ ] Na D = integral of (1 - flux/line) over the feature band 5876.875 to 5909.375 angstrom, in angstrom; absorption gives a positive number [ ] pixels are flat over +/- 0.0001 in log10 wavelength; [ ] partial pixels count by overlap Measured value 1.7 angstrom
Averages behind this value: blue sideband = 58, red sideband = 56.8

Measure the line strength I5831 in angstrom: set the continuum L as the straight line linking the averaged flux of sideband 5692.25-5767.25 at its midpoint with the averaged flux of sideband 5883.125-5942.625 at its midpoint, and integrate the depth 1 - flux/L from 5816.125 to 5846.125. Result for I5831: -1.5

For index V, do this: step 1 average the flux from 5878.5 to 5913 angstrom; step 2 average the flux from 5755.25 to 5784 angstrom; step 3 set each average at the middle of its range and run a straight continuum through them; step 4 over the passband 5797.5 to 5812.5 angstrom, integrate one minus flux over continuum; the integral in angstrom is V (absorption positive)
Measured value 0.5 angstrom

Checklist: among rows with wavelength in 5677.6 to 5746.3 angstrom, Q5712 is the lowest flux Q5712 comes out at 54.4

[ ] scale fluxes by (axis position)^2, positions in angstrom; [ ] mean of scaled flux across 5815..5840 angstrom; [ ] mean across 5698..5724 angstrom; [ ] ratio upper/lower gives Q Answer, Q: 1.07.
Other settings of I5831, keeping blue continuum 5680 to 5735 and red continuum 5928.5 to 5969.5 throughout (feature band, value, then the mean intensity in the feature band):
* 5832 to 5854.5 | -0.6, 58.7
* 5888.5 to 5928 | 1.4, 54.8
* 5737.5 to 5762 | -0.6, 59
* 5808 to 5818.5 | 0.1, 56.9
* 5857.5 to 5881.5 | -0.4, 57.8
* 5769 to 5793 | 0.1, 57.1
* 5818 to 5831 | -0.4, 59.1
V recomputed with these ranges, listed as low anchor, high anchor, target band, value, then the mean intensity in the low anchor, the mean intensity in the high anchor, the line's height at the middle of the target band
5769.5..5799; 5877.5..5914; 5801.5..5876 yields -2.4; 56.7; 54.9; 55.8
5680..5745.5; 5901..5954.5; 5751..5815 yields 0.5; 57.8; 56.6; 57.4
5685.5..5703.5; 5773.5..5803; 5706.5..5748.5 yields -0.7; 58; 56.2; 57.3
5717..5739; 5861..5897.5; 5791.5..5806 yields 0.4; 58.3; 56.1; 57.3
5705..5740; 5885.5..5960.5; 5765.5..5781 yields -0.5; 58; 55.5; 57.4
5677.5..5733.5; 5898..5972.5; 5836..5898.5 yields 0.3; 57.6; 56.5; 56.8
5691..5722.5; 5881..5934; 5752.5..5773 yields -0.7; 57.4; 55.4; 56.8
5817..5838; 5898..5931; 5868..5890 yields -0.2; 58.7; 56.4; 57.4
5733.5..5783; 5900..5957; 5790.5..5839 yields 0.7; 58.6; 56.6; 58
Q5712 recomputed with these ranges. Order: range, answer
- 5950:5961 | 55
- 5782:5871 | 49.1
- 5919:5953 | 53.1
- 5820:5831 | 55.5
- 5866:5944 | 47.5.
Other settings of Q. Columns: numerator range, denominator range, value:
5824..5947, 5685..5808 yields 1.03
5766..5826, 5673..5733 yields 1.02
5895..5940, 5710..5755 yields 1.02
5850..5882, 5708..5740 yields 1.03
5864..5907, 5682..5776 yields 1.01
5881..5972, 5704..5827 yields 1.02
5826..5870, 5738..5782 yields 1.01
